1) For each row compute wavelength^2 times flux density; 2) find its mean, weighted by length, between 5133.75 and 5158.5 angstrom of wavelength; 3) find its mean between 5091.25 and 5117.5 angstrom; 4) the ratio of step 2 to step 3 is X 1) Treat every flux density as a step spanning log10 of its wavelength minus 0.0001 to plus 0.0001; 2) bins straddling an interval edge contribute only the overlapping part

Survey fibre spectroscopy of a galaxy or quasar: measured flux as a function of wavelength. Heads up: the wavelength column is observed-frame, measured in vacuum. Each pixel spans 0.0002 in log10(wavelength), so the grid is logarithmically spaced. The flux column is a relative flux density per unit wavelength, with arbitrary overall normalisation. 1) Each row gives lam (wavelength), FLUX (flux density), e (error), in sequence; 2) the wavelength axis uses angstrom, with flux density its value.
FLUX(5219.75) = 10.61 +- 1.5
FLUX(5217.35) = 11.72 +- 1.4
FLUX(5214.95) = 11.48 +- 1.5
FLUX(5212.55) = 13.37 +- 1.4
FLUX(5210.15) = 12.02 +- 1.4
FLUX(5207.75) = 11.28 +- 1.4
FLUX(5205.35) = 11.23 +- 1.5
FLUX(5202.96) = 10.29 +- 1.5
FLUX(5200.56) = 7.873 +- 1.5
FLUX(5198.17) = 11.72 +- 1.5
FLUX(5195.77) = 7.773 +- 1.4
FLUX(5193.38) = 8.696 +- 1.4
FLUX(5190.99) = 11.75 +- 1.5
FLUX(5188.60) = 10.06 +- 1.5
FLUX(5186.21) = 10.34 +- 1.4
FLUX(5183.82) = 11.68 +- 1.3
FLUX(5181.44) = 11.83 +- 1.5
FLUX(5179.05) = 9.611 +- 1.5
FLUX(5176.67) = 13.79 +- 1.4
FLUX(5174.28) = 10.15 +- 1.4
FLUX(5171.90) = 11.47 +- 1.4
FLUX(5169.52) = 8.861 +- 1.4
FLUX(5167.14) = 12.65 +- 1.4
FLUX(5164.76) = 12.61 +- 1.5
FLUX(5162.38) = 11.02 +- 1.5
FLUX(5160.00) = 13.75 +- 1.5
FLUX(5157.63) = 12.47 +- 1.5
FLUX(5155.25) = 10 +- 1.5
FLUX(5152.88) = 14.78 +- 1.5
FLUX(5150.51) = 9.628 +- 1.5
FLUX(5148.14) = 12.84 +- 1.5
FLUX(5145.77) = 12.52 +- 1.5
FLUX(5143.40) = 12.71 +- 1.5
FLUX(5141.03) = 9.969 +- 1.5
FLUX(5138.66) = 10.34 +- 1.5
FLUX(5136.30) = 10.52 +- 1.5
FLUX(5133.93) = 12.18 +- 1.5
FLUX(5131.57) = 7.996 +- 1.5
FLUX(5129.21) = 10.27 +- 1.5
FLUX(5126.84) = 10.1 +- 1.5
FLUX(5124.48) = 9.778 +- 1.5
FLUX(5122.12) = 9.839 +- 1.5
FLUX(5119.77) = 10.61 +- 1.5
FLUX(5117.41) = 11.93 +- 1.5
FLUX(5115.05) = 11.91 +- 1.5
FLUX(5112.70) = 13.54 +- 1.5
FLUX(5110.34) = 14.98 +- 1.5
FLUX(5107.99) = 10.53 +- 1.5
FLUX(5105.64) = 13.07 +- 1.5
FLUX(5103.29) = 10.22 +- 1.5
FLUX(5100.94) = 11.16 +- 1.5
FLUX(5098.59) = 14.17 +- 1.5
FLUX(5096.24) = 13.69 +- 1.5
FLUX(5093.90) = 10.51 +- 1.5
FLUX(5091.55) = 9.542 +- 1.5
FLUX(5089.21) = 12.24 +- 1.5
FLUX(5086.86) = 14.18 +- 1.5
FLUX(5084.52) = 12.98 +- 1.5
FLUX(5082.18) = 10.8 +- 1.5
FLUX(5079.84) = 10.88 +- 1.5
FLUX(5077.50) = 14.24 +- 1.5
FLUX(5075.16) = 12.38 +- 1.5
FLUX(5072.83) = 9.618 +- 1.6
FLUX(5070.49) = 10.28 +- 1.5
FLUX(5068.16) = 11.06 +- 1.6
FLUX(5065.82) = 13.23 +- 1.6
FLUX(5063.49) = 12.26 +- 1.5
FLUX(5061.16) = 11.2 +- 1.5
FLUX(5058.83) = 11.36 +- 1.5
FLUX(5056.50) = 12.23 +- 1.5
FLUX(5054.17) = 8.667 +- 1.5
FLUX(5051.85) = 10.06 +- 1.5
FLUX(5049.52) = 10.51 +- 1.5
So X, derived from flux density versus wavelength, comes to 0.97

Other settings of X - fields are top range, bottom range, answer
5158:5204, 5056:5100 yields 0.95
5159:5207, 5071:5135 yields 0.97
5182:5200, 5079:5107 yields 0.89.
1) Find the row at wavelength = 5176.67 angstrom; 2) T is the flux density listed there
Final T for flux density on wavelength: 13.79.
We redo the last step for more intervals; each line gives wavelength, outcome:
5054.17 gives 8.667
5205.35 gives 11.23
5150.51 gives 9.628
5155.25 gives 10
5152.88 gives 14.78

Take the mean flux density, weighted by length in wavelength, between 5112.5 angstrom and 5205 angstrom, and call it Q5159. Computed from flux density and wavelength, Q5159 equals 11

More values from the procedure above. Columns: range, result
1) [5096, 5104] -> 12.3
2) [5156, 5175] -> 11.6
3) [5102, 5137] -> 11.2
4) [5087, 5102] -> 12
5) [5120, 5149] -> 10.7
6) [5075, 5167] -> 11.7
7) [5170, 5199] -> 10.7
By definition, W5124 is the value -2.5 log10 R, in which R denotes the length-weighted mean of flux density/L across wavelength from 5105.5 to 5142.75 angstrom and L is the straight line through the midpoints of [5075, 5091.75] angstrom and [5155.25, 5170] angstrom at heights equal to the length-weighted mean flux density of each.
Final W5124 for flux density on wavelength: 0.096 mag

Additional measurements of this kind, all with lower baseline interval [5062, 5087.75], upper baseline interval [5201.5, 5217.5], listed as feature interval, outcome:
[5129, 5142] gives 0.155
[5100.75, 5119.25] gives -0.028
